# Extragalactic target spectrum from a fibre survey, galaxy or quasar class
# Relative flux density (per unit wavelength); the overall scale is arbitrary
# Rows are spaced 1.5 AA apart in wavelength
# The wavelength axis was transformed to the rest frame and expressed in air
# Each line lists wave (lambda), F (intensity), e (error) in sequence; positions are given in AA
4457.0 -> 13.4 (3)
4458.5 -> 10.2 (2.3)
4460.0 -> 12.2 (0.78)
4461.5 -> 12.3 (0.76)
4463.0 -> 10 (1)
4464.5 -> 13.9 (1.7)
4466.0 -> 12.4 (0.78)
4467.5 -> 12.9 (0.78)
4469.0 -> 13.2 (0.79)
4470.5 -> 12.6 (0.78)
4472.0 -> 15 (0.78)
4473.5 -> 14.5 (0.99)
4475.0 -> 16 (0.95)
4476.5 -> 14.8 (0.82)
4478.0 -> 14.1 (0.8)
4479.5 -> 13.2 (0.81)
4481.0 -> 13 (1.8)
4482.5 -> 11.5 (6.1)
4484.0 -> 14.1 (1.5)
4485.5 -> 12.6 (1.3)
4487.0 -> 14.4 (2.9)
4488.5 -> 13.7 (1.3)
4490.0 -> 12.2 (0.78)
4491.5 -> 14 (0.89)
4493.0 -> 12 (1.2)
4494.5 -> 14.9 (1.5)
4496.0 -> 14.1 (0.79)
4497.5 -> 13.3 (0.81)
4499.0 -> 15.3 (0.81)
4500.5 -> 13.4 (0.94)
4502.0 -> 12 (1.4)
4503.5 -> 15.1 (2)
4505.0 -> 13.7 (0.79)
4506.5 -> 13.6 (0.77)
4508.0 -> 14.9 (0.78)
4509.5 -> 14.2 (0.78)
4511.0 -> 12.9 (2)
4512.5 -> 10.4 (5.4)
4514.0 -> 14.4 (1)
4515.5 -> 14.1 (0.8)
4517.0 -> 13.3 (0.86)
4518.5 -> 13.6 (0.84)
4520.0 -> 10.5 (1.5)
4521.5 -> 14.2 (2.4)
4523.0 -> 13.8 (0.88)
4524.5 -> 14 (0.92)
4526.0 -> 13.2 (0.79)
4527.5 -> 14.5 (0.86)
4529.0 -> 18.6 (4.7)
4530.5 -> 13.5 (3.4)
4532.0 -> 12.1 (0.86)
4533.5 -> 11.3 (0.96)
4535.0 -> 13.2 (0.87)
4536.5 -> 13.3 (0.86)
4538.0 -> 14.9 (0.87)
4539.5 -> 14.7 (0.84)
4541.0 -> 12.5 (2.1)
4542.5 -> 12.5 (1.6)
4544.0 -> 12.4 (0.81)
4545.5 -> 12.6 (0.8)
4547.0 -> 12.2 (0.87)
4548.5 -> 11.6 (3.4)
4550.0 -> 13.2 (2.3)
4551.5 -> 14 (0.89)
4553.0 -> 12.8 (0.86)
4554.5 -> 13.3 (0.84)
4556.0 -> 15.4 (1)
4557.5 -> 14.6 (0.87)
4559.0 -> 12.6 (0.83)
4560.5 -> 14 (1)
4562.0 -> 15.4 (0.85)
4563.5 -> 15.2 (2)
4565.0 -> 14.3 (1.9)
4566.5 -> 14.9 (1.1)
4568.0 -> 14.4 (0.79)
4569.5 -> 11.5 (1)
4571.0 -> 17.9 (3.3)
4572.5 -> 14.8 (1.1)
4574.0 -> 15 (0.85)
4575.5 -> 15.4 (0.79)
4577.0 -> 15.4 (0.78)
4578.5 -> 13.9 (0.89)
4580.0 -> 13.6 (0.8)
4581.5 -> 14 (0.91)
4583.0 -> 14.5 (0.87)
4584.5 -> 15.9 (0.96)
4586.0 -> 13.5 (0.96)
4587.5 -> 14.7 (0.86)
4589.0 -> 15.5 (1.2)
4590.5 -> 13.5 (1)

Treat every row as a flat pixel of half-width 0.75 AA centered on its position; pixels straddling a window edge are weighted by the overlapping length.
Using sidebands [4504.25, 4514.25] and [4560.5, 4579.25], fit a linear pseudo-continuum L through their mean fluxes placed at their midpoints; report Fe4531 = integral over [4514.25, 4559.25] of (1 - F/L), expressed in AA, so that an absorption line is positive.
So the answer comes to 1.89 AA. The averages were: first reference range 13.4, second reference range 14.8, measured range 13.4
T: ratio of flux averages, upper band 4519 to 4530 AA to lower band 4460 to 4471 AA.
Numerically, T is 1.1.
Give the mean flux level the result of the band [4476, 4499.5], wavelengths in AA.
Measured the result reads 13.5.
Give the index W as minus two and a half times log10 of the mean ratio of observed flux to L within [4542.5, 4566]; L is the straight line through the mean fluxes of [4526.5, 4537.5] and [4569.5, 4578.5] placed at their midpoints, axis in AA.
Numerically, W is 0.08 mag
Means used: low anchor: 13.8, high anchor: 15.2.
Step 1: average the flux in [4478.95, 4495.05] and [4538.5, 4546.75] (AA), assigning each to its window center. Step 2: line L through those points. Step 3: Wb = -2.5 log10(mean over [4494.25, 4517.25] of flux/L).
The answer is -0.05 mag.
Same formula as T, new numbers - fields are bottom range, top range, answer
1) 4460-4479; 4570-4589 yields 1.11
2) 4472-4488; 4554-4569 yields 1.04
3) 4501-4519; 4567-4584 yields 1.08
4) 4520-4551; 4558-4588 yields 1.09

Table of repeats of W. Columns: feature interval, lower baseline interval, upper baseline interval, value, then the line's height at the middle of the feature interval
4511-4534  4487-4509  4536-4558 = 0.01 mag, 13.5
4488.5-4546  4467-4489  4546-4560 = 0.00 mag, 13.5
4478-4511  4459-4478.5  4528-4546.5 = -0.02 mag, 13.4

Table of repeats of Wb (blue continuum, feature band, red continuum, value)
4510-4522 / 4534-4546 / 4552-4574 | 0.03 mag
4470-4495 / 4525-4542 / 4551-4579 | 0.03 mag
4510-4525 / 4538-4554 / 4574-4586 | 0.07 mag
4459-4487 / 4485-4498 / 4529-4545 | -0.02 mag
